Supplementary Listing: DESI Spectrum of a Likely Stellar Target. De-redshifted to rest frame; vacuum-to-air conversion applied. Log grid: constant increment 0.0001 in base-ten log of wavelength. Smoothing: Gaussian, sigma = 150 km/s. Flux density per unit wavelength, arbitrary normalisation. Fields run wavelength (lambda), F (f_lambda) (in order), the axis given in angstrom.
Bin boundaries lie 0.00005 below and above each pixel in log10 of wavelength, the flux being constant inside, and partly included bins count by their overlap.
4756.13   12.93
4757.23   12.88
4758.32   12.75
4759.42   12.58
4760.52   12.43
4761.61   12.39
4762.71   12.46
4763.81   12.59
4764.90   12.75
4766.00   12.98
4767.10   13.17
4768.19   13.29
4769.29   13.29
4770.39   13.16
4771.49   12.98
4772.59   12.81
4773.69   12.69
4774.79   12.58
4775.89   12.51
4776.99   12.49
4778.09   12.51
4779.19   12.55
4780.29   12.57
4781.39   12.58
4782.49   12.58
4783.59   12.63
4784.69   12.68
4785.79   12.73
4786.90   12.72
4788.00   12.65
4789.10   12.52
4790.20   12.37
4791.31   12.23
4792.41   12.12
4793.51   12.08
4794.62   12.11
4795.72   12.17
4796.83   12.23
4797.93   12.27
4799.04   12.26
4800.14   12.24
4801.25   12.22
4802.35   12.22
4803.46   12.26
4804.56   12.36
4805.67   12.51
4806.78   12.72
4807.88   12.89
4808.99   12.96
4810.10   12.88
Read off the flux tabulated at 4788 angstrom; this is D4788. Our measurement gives 12.65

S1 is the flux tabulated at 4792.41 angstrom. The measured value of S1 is 12.12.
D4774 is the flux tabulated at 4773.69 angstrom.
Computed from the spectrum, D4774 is 12.69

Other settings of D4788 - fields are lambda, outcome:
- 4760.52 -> 12.43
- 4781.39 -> 12.58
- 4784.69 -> 12.68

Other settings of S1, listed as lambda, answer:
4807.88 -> 12.89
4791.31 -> 12.23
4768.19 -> 13.29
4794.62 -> 12.11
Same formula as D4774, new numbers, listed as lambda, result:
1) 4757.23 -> 12.88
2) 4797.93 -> 12.27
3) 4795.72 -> 12.17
